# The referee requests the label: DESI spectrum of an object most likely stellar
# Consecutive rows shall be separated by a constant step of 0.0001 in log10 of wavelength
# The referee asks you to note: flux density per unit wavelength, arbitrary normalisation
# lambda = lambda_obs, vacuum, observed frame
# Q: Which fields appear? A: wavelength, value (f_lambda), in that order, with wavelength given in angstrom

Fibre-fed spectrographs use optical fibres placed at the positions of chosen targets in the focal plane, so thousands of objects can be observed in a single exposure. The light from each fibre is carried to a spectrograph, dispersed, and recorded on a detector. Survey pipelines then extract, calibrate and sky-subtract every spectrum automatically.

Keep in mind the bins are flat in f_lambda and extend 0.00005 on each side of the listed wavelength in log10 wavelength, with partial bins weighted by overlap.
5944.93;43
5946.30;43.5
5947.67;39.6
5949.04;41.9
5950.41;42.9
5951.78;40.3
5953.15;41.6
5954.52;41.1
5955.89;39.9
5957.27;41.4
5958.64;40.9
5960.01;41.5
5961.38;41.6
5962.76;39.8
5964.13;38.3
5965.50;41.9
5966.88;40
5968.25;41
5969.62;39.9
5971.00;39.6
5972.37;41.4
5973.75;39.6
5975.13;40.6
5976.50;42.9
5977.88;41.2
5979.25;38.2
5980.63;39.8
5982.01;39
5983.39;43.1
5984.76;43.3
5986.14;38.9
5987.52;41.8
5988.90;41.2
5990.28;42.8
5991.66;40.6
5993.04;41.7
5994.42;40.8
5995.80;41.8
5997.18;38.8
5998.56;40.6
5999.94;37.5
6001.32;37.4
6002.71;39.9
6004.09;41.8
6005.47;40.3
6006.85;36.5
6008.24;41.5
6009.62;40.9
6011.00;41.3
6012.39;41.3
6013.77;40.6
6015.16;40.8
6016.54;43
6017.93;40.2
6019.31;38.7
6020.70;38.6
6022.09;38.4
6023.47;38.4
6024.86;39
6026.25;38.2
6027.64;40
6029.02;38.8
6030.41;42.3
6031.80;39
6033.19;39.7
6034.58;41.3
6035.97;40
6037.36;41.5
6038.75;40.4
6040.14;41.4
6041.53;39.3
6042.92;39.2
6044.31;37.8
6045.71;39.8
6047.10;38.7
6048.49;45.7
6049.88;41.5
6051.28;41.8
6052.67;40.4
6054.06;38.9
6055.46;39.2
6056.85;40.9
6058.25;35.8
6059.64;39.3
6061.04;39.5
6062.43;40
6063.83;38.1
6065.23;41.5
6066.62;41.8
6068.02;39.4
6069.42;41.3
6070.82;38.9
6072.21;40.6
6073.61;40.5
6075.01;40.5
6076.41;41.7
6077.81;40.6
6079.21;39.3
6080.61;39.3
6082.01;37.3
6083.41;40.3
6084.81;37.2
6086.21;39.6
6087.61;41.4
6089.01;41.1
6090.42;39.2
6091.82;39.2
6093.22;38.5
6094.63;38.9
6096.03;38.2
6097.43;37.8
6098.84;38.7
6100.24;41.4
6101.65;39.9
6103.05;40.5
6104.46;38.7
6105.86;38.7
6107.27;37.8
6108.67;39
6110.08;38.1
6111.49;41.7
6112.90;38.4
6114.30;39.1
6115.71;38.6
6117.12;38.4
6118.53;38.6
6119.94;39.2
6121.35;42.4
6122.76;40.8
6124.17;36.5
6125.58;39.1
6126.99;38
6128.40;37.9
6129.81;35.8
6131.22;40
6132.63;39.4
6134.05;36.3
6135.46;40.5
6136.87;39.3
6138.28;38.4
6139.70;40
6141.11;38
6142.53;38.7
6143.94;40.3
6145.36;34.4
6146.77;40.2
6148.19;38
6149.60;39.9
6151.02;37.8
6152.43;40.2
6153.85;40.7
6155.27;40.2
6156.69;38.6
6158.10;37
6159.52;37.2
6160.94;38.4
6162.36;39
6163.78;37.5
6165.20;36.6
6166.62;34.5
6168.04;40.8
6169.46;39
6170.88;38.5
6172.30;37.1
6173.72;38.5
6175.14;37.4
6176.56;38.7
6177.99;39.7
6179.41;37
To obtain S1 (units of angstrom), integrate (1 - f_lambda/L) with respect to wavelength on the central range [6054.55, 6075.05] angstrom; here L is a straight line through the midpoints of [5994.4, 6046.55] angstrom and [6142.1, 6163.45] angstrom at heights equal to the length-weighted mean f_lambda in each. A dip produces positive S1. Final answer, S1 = -0.2 angstrom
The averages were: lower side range 39.9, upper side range 38.7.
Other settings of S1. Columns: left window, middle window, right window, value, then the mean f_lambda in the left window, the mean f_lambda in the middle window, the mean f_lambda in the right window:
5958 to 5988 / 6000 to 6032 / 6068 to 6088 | 0.39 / 40.6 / 39.8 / 39.9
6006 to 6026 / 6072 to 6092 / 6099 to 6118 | -0.22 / 39.9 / 39.8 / 39.2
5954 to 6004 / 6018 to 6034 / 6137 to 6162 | 0.32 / 40.6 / 39.2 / 38.7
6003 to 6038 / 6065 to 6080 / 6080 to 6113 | -0.39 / 40.1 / 40.5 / 39.2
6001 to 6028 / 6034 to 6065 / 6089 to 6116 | -0.37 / 39.9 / 40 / 39.1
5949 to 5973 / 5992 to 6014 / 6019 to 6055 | 0.09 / 40.8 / 40.2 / 40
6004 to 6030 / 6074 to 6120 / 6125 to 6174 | -0.33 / 39.9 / 39.3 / 38.5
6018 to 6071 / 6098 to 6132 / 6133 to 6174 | -0.07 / 39.9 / 39.1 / 38.5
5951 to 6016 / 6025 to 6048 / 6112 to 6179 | 0.03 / 40.6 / 39.9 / 38.6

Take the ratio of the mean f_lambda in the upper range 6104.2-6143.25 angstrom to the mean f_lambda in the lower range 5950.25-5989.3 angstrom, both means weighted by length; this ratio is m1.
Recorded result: 0.95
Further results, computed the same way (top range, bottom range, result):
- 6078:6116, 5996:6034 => 0.99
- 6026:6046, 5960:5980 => 0.99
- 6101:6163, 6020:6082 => 0.97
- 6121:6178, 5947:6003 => 0.95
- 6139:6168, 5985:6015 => 0.95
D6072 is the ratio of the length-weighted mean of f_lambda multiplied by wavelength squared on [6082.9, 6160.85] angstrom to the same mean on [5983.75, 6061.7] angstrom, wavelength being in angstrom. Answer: 1.0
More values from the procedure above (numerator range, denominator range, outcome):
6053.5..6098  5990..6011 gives 1.01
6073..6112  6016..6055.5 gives 1.00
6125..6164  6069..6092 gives 0.99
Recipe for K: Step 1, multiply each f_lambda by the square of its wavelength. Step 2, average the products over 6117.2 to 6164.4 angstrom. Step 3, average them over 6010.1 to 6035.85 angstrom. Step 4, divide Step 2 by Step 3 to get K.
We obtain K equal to 1.01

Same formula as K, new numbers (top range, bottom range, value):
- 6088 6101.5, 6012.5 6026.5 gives 1.01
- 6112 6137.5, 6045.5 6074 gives 0.99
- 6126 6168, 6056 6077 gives 0.99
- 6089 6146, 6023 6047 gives 1.01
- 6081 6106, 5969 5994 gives 1.00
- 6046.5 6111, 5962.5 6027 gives 1.01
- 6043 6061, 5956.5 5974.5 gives 1.01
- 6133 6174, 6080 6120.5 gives 1.00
